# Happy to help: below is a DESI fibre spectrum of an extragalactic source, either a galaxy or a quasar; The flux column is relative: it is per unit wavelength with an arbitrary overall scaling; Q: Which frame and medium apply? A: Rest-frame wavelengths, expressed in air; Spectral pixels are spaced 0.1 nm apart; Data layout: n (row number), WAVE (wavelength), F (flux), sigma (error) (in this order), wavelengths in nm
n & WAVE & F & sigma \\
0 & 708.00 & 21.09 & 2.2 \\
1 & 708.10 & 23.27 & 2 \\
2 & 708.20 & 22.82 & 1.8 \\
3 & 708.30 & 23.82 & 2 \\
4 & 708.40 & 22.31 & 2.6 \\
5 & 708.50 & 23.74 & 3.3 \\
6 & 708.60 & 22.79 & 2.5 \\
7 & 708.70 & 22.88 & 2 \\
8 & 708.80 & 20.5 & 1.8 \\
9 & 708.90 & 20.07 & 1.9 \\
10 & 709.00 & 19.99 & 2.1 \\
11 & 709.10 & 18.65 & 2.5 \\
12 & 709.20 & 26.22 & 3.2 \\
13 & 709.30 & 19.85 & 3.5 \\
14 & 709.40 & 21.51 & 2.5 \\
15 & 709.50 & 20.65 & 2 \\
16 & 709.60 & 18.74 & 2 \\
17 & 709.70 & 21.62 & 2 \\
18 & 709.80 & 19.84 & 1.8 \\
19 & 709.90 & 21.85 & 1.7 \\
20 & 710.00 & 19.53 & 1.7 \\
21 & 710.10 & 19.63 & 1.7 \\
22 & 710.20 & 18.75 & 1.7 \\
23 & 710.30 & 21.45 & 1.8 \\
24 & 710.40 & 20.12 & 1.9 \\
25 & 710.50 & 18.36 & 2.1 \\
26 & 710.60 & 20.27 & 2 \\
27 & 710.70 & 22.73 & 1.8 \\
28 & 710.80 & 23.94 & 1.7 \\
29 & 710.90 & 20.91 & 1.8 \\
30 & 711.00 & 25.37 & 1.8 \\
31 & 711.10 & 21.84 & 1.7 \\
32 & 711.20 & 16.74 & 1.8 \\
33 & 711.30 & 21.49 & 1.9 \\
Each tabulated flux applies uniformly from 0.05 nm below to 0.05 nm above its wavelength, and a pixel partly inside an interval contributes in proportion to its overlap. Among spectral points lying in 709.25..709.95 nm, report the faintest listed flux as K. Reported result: 18.74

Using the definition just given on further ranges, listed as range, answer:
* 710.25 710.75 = 18.36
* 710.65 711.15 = 20.91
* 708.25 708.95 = 20.07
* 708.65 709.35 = 18.65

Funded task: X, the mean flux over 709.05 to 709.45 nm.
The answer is 21.6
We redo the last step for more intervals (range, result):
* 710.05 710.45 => 20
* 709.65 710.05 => 20.7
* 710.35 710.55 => 19.2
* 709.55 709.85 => 20.1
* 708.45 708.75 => 23.1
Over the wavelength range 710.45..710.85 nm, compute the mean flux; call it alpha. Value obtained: 21.3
